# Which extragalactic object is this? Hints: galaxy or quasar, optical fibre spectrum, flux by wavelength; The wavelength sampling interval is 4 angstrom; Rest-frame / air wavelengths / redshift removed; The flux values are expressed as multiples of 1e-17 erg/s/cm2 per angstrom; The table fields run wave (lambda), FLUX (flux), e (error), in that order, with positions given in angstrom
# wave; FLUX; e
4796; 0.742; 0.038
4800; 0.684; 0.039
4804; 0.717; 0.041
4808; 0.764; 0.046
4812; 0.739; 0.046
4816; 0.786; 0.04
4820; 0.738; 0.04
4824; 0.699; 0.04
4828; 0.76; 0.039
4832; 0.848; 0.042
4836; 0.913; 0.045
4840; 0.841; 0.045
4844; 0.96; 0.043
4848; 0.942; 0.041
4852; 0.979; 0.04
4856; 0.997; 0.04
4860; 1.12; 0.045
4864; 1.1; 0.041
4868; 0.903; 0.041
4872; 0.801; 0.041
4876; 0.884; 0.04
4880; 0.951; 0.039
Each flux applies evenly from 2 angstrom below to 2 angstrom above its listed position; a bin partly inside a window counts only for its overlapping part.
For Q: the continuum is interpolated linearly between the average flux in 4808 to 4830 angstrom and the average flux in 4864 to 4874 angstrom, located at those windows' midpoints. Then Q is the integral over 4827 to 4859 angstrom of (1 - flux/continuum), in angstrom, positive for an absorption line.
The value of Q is -3.7 angstrom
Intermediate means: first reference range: 0.746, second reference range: 0.902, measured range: 0.916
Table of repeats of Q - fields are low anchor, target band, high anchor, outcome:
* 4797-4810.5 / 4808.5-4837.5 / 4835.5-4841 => 0.99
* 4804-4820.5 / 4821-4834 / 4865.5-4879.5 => 0.32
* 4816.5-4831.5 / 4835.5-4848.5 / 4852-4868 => -0.24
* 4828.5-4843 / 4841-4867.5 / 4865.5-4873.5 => -4.16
